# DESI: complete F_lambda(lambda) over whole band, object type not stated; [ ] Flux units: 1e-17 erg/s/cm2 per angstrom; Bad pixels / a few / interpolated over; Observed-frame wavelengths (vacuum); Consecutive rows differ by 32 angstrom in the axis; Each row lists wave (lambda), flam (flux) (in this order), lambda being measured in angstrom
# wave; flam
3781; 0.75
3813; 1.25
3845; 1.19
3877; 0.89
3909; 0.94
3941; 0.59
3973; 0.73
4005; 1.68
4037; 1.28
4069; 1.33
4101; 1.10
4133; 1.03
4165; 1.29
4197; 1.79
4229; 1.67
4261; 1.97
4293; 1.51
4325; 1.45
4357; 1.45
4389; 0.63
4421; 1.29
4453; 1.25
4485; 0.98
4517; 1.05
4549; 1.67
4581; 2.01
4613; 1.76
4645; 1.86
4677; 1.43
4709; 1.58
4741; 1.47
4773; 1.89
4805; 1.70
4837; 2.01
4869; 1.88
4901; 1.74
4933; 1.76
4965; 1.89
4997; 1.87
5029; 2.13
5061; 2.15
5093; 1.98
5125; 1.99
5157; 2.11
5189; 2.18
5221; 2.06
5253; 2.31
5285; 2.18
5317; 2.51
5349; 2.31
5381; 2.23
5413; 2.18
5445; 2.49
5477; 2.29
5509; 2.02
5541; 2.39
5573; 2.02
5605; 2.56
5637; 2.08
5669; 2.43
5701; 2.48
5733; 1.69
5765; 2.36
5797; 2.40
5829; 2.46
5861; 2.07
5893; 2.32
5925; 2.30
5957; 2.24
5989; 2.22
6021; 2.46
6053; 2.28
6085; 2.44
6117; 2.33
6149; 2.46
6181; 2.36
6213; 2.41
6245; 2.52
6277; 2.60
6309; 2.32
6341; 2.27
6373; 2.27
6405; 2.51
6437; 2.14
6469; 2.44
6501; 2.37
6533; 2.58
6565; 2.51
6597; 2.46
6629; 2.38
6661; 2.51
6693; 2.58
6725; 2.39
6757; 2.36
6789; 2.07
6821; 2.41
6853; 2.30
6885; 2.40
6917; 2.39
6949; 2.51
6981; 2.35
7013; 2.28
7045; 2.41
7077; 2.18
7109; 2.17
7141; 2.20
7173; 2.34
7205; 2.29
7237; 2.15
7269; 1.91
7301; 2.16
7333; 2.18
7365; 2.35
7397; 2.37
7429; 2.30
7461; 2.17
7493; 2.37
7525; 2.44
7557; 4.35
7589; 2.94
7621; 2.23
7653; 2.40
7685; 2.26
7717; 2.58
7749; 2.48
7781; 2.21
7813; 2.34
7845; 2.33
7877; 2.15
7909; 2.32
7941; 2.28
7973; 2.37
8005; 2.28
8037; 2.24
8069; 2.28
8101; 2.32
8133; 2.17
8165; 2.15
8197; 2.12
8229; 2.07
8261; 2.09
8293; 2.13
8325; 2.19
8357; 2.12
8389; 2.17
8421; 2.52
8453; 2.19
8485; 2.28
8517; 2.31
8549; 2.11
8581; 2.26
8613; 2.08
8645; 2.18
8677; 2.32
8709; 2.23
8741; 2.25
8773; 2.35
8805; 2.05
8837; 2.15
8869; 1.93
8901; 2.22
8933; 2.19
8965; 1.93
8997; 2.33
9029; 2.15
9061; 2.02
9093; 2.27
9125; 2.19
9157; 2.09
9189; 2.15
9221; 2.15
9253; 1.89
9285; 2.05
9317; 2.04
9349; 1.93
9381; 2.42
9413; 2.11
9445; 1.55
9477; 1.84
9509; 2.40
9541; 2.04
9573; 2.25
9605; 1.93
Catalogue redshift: 0.150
